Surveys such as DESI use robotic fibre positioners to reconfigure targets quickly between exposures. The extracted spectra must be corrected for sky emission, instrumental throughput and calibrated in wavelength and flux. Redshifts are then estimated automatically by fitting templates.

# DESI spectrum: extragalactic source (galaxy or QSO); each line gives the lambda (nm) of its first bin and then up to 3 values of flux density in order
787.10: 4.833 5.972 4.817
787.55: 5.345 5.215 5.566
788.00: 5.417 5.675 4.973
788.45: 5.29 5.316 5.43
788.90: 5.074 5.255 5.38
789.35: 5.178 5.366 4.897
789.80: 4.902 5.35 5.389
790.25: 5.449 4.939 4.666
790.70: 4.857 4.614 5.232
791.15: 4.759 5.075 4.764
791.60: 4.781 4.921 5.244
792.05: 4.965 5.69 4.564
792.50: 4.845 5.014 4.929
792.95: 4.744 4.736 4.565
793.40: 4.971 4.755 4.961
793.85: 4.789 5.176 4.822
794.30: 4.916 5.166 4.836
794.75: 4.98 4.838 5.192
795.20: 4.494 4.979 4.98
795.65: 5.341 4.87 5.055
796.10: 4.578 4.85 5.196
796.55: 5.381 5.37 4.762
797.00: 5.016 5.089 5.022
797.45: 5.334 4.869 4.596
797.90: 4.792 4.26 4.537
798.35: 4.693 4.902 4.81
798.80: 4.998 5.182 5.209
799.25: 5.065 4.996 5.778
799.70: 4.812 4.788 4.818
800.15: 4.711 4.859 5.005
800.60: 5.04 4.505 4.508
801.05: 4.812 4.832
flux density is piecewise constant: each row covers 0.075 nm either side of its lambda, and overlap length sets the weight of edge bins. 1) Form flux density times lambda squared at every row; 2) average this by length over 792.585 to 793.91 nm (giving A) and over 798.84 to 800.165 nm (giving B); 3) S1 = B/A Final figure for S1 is 1.1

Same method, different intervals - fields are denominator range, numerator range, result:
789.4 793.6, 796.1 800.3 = 1.01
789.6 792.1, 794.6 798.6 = 1.00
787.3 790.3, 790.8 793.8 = 0.94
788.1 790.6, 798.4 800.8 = 0.98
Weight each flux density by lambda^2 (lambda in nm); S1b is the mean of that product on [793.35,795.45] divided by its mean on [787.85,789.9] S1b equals 0.95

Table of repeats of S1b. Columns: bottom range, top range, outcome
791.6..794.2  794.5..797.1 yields 1.02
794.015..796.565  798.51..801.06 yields 1.01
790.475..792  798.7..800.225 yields 1.05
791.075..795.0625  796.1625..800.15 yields 1.02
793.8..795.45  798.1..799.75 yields 1.02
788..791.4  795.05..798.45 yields 0.97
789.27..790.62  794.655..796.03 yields 0.98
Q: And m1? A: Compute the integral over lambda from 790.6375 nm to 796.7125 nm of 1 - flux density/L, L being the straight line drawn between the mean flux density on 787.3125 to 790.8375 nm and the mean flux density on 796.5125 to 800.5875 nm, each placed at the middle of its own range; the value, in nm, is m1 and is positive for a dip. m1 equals 0.16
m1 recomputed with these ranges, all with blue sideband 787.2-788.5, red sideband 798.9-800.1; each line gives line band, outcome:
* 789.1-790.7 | 0.05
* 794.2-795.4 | 0.06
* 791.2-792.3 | 0.04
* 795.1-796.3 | 0.06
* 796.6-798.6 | 0.10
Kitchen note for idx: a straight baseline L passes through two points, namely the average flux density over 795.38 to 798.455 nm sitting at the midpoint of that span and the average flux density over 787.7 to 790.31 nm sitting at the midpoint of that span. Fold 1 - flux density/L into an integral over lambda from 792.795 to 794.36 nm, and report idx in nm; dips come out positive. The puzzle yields 0.07 nm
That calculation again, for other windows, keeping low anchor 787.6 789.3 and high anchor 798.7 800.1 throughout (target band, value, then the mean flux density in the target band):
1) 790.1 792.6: 0.13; 4.97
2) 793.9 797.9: 0.13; 4.98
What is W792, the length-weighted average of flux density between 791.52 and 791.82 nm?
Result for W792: 4.85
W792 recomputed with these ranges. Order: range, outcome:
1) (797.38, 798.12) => 4.77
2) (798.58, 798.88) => 4.91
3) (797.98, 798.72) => 4.64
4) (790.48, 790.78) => 4.76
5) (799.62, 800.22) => 4.79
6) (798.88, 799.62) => 5.24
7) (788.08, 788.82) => 5.33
